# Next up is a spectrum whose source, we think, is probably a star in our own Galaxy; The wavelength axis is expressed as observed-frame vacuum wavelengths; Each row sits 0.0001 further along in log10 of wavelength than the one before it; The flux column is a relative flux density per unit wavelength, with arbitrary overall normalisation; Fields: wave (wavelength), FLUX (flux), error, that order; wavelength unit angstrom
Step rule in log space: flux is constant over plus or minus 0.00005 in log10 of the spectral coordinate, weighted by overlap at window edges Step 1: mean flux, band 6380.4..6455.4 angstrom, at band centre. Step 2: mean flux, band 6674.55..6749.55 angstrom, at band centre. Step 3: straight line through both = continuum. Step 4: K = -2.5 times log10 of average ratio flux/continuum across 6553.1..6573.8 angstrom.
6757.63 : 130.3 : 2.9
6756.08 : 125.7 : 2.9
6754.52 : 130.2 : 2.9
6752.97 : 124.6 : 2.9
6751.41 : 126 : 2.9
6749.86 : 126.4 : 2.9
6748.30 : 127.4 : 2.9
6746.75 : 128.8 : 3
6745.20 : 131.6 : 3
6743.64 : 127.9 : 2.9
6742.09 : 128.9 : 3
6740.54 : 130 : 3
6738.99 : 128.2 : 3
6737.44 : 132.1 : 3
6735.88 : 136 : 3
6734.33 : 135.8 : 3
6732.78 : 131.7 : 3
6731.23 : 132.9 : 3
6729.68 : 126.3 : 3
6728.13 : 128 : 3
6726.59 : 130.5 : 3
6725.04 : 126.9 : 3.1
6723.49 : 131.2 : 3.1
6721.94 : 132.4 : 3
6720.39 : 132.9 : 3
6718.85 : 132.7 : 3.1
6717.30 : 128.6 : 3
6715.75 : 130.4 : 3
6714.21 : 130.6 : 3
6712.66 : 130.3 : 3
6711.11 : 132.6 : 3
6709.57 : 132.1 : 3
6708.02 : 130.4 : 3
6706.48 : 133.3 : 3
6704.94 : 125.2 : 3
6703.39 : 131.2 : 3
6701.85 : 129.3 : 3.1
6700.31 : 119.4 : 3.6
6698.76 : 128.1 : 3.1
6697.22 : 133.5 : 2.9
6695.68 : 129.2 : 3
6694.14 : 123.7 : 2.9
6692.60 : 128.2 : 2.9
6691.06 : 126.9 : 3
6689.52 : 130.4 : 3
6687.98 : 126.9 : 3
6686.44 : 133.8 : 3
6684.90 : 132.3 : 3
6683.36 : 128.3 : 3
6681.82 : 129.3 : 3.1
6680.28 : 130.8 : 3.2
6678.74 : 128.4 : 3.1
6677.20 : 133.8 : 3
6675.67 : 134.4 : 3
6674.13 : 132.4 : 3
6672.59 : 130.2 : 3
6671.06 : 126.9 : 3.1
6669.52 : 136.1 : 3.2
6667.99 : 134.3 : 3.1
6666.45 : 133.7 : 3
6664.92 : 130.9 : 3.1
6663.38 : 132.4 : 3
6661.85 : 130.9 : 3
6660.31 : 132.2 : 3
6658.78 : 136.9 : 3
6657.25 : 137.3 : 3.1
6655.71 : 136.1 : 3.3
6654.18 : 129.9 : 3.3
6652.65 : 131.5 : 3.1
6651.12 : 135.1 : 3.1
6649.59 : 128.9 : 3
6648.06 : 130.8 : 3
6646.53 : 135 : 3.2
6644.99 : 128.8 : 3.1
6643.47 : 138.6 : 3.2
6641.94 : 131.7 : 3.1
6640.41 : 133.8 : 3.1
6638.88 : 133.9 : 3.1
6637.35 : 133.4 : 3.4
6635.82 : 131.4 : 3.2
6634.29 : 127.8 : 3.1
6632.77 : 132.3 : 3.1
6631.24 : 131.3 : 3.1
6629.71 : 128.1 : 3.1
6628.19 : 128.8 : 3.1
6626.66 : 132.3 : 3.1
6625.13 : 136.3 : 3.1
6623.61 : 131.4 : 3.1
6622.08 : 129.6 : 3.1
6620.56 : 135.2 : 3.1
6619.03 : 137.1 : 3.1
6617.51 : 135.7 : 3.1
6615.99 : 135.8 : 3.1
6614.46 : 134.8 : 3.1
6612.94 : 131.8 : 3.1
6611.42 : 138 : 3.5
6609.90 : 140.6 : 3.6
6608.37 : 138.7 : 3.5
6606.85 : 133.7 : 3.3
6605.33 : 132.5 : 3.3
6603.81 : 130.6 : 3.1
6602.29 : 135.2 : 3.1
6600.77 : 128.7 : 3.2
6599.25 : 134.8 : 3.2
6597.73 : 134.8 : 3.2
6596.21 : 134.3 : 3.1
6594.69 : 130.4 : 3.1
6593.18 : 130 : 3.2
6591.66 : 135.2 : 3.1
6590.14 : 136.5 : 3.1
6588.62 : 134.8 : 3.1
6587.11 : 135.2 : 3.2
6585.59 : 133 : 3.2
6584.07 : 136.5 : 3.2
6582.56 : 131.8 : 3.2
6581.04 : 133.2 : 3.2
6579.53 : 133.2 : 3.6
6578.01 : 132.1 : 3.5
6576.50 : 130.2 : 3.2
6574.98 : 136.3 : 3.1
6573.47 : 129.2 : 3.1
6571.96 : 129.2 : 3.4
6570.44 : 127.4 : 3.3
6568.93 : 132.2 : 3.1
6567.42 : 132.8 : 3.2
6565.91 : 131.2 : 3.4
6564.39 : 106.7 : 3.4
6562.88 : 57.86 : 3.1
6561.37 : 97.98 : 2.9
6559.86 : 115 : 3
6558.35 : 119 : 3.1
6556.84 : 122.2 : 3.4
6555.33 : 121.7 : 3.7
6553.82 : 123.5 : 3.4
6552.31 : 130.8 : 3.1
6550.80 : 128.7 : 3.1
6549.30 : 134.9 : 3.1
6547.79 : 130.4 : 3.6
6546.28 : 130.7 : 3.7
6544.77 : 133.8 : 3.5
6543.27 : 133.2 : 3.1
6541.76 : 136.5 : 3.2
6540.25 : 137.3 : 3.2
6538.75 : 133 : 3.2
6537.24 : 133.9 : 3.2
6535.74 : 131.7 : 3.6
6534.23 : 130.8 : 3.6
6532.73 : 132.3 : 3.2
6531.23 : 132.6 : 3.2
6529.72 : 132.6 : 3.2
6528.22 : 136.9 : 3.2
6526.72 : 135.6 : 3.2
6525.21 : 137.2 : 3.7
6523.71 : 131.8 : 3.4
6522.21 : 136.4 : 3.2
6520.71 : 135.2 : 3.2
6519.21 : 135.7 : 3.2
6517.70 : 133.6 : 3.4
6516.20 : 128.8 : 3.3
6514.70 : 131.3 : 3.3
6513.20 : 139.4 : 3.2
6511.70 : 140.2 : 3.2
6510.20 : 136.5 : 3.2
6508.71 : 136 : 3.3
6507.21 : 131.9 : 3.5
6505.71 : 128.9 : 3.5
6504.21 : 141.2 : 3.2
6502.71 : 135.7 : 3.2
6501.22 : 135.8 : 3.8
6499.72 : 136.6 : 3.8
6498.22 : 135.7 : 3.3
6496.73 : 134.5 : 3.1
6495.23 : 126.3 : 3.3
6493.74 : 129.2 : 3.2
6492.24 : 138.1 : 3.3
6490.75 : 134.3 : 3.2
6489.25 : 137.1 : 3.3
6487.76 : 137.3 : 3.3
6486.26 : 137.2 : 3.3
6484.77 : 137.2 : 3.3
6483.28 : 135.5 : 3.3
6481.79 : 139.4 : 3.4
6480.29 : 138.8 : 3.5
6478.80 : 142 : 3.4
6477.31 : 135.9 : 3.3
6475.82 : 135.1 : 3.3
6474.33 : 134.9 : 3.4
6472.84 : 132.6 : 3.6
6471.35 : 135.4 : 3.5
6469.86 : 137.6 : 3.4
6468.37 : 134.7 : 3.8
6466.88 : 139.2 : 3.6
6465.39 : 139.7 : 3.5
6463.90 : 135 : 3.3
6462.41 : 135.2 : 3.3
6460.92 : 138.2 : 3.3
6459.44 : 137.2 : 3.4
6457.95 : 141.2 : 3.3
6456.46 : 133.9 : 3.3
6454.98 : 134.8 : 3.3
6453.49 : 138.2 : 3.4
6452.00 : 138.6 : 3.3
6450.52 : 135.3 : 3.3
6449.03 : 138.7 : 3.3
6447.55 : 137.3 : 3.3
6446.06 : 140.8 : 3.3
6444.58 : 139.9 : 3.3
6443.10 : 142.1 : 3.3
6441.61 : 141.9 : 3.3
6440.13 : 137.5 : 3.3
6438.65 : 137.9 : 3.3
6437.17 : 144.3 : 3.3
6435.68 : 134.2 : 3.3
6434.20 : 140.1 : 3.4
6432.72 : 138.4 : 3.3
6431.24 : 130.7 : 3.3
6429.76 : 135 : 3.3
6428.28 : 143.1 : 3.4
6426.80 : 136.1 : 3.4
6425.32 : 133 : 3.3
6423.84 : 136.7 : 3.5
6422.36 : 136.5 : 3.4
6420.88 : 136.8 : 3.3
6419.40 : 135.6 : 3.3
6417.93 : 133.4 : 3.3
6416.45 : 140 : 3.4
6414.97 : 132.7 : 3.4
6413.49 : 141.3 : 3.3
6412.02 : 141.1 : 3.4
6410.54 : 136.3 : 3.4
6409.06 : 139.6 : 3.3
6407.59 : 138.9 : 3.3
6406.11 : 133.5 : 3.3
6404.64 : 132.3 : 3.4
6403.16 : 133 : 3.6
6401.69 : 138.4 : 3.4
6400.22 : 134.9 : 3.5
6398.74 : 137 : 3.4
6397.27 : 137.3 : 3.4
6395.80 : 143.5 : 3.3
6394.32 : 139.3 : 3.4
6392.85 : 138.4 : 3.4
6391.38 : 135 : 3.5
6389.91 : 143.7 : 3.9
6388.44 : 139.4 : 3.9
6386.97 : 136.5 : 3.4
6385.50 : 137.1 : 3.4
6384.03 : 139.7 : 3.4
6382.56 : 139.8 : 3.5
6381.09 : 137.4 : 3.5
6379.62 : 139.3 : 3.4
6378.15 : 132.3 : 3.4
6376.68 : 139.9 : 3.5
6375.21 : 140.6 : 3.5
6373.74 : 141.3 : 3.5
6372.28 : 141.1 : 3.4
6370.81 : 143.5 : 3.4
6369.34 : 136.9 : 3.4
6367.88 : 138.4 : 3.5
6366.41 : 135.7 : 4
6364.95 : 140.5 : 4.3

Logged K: 0.14 mag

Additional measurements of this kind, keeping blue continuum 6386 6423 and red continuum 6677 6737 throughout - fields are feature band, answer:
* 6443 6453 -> -0.02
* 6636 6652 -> -0.01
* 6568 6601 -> 0.00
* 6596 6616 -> -0.02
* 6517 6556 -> 0.01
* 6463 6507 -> 0.00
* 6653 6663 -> -0.02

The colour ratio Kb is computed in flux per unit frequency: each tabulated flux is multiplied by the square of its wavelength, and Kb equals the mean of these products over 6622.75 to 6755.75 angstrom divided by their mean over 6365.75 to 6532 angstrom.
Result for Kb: 1.0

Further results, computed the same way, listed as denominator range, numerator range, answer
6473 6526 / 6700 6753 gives 1.03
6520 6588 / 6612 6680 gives 1.06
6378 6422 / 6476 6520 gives 1.02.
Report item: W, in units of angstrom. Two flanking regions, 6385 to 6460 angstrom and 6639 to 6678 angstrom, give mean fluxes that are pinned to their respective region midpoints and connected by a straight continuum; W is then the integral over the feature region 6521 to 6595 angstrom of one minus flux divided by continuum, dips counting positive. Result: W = 3.3 angstrom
